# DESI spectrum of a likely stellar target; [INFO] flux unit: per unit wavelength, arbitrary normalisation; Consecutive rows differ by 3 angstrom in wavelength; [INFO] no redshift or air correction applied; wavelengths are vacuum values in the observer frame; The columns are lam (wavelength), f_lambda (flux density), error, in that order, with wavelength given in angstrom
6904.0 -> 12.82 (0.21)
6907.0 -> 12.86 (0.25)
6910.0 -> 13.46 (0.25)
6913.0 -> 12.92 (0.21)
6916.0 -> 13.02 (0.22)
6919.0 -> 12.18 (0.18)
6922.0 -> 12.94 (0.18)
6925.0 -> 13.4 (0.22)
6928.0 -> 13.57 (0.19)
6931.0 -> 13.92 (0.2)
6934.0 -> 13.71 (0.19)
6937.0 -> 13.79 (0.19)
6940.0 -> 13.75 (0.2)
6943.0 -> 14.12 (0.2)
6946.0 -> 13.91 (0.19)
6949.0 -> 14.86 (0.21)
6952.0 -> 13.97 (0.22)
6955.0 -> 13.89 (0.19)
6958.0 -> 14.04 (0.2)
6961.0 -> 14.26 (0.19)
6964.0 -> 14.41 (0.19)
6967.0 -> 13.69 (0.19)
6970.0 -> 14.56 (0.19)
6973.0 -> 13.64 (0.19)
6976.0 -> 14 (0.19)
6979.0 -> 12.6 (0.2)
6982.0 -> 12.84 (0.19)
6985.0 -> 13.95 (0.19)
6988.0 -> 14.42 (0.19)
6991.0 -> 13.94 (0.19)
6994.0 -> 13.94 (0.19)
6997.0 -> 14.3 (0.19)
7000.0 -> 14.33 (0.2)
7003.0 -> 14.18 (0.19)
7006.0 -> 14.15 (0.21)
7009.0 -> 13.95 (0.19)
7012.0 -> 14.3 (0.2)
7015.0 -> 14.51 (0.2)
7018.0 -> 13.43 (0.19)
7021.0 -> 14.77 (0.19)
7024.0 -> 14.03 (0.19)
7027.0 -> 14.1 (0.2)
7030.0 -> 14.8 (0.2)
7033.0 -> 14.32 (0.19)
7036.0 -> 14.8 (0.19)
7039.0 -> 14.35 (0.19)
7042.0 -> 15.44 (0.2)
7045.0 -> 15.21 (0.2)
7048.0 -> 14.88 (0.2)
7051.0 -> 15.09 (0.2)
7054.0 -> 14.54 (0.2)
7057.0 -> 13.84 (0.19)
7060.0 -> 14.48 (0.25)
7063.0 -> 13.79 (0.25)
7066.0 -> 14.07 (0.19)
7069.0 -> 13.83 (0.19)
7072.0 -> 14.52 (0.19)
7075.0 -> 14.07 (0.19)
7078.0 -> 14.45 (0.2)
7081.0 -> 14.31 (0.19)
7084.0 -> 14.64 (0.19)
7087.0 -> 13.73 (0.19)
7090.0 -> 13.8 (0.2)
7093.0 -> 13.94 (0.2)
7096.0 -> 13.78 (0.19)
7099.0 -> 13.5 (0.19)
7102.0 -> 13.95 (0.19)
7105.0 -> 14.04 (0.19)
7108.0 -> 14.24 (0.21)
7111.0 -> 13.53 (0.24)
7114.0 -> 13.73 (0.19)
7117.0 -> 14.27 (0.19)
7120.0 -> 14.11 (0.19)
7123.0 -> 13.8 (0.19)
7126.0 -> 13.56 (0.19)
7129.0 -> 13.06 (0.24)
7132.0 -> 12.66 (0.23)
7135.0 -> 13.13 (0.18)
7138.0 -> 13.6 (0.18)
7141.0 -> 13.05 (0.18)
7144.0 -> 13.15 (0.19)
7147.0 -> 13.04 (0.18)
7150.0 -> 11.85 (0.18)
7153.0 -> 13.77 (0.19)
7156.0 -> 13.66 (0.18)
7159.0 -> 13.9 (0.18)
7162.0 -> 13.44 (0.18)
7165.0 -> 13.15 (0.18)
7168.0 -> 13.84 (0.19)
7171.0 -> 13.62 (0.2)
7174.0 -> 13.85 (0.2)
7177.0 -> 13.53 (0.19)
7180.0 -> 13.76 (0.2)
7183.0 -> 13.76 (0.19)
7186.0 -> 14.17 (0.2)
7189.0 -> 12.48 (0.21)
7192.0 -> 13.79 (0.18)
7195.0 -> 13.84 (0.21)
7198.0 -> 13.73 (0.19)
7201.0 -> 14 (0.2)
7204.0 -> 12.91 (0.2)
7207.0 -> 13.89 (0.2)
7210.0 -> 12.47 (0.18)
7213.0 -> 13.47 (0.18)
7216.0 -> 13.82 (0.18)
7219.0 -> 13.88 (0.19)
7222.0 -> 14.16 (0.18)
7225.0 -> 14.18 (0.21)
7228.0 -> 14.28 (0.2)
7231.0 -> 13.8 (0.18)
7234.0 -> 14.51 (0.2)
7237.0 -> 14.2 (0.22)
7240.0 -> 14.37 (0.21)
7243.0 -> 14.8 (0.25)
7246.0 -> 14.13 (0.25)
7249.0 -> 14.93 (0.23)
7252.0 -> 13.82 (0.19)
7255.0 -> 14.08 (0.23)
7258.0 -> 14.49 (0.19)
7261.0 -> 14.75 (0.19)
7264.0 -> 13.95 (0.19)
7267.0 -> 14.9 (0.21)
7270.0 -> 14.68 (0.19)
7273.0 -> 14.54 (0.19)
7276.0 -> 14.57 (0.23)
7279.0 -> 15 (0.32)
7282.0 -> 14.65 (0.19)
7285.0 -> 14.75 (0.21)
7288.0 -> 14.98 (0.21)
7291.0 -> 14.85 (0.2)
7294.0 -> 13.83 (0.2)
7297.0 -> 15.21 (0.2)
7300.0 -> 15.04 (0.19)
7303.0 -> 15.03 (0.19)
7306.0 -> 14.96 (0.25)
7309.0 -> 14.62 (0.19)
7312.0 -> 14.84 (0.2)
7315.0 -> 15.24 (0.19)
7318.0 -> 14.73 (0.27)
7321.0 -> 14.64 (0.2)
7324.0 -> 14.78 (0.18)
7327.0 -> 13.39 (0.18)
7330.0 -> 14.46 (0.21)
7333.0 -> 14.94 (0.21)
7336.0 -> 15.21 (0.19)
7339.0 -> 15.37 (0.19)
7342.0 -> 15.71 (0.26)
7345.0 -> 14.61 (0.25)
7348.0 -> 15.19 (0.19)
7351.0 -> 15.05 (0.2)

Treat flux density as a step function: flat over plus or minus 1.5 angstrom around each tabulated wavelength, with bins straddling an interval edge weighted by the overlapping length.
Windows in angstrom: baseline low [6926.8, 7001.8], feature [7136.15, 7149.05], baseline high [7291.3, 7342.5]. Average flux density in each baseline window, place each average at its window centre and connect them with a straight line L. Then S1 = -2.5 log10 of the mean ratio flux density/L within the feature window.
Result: 0.10 mag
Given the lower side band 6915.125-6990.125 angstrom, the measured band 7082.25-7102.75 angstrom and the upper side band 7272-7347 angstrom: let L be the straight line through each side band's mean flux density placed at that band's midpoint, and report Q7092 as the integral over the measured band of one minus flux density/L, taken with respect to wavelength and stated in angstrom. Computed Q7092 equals 0.4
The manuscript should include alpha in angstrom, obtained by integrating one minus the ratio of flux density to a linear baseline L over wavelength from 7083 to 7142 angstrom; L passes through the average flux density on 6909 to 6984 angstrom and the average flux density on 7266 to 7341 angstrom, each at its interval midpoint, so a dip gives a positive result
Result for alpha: 2.0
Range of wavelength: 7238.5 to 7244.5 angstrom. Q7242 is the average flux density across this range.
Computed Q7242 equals 14.6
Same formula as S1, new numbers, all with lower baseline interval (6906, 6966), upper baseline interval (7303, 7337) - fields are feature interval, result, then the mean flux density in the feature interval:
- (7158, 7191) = 0.06 mag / 13.6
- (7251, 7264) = 0.02 mag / 14.3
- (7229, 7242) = 0.02 mag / 14.2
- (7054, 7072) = -0.01 mag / 14.1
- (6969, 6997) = 0.00 mag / 13.8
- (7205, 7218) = 0.08 mag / 13.4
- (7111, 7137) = 0.05 mag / 13.5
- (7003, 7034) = -0.03 mag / 14.2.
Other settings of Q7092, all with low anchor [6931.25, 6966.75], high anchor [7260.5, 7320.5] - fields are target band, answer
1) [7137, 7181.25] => 3.3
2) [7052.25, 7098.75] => 0.7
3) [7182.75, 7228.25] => 2.9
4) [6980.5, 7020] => 0.3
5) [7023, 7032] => -0.1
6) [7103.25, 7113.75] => 0.3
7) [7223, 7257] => 0.9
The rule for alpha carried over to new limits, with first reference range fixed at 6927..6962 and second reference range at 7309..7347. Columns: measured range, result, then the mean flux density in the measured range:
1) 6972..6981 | 0.4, 13.4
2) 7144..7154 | 1.1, 12.9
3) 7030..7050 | -0.9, 14.8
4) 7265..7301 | 0.0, 14.7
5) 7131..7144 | 1.2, 13.1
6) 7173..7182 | 0.5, 13.7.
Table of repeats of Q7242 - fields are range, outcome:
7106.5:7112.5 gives 13.9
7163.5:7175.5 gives 13.6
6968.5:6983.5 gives 13.5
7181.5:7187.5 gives 14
